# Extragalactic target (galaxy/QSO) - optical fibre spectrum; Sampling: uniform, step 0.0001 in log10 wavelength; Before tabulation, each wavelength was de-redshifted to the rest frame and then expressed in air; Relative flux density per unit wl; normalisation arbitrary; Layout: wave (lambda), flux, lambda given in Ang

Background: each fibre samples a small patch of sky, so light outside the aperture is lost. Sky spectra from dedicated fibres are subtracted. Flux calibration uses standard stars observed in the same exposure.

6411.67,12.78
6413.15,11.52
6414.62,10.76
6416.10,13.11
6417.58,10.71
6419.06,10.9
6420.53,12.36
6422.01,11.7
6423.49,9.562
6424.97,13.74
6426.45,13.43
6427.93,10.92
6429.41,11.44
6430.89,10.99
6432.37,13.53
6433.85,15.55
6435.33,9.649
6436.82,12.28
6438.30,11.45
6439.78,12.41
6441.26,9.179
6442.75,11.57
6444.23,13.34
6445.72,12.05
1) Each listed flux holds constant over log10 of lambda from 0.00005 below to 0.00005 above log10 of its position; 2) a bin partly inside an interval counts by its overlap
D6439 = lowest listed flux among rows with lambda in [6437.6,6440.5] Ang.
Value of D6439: 11.45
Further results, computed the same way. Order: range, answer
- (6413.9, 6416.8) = 10.76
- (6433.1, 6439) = 9.649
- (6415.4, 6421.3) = 10.71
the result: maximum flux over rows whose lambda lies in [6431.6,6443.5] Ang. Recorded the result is 15.55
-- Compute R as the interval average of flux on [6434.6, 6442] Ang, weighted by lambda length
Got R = 11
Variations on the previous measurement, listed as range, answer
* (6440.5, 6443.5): 10.4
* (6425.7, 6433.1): 12.1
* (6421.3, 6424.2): 10.6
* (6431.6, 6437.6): 12.7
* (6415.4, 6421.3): 11.8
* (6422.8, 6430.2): 11.8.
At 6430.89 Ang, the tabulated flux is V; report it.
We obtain 10.99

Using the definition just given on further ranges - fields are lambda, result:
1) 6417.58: 10.71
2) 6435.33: 9.649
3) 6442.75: 11.57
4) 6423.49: 9.562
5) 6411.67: 12.78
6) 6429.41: 11.44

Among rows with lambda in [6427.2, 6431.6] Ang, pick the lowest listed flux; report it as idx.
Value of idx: 10.92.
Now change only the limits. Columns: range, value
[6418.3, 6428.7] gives 9.562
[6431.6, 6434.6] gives 13.53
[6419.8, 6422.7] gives 11.7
